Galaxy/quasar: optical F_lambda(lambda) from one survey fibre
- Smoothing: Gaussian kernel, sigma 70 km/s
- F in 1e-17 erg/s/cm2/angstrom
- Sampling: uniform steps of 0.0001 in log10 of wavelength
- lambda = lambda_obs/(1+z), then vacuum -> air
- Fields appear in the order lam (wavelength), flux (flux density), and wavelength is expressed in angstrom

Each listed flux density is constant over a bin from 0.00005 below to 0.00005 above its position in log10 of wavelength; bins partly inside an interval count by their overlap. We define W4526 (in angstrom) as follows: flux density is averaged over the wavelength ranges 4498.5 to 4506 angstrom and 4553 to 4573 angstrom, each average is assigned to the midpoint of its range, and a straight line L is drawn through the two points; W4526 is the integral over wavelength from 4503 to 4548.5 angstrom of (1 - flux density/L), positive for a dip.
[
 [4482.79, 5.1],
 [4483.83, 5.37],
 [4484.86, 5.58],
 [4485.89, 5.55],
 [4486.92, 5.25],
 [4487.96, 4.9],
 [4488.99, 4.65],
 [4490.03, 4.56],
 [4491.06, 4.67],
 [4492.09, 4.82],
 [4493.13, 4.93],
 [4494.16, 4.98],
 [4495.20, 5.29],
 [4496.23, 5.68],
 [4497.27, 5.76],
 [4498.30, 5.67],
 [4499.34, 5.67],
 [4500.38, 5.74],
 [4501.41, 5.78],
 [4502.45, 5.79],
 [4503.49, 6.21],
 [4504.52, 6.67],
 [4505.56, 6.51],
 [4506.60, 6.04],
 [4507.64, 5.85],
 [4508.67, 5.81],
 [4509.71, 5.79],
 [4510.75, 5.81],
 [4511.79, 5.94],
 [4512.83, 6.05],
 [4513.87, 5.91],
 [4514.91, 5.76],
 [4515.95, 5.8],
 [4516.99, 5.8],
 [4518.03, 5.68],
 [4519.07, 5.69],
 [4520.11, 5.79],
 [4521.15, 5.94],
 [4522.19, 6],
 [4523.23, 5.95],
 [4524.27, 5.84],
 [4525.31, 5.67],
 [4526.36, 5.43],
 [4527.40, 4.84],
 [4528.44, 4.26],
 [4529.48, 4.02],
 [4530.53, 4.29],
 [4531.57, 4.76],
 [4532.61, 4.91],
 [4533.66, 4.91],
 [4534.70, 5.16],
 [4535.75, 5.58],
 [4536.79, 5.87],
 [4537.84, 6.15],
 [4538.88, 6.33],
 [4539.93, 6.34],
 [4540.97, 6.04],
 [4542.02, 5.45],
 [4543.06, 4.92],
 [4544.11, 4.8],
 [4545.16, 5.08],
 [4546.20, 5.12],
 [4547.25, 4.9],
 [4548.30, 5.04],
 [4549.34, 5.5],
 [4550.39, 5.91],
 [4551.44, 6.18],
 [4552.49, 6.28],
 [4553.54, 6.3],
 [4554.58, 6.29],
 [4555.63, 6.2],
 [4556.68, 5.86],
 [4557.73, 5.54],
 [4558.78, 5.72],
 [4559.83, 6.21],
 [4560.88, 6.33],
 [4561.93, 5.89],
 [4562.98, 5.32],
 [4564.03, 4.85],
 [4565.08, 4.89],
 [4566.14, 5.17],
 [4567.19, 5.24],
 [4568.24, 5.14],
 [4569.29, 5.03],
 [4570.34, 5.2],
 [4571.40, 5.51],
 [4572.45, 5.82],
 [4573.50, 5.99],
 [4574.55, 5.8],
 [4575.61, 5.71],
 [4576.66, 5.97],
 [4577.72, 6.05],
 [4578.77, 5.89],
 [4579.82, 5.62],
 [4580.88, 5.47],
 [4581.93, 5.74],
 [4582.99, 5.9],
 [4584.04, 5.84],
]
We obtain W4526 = 2.4 angstrom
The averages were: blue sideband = 6.03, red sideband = 5.61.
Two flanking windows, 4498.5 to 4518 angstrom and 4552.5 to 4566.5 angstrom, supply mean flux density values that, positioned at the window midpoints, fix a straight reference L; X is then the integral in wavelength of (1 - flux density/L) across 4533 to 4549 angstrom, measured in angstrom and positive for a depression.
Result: 1.0 angstrom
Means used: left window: 5.93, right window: 5.76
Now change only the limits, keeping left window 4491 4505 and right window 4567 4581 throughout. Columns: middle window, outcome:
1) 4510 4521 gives -0.48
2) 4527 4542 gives 0.90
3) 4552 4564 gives -0.73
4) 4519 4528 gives -0.13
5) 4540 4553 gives 0.31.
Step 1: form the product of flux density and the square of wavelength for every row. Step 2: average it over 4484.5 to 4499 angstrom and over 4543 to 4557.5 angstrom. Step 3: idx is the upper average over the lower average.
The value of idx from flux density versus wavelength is 1.1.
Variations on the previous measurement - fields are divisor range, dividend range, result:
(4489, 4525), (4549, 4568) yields 1.03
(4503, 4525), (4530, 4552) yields 0.92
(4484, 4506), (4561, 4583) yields 1.05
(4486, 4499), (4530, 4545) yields 1.07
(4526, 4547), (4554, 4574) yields 1.09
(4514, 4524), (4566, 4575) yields 0.96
